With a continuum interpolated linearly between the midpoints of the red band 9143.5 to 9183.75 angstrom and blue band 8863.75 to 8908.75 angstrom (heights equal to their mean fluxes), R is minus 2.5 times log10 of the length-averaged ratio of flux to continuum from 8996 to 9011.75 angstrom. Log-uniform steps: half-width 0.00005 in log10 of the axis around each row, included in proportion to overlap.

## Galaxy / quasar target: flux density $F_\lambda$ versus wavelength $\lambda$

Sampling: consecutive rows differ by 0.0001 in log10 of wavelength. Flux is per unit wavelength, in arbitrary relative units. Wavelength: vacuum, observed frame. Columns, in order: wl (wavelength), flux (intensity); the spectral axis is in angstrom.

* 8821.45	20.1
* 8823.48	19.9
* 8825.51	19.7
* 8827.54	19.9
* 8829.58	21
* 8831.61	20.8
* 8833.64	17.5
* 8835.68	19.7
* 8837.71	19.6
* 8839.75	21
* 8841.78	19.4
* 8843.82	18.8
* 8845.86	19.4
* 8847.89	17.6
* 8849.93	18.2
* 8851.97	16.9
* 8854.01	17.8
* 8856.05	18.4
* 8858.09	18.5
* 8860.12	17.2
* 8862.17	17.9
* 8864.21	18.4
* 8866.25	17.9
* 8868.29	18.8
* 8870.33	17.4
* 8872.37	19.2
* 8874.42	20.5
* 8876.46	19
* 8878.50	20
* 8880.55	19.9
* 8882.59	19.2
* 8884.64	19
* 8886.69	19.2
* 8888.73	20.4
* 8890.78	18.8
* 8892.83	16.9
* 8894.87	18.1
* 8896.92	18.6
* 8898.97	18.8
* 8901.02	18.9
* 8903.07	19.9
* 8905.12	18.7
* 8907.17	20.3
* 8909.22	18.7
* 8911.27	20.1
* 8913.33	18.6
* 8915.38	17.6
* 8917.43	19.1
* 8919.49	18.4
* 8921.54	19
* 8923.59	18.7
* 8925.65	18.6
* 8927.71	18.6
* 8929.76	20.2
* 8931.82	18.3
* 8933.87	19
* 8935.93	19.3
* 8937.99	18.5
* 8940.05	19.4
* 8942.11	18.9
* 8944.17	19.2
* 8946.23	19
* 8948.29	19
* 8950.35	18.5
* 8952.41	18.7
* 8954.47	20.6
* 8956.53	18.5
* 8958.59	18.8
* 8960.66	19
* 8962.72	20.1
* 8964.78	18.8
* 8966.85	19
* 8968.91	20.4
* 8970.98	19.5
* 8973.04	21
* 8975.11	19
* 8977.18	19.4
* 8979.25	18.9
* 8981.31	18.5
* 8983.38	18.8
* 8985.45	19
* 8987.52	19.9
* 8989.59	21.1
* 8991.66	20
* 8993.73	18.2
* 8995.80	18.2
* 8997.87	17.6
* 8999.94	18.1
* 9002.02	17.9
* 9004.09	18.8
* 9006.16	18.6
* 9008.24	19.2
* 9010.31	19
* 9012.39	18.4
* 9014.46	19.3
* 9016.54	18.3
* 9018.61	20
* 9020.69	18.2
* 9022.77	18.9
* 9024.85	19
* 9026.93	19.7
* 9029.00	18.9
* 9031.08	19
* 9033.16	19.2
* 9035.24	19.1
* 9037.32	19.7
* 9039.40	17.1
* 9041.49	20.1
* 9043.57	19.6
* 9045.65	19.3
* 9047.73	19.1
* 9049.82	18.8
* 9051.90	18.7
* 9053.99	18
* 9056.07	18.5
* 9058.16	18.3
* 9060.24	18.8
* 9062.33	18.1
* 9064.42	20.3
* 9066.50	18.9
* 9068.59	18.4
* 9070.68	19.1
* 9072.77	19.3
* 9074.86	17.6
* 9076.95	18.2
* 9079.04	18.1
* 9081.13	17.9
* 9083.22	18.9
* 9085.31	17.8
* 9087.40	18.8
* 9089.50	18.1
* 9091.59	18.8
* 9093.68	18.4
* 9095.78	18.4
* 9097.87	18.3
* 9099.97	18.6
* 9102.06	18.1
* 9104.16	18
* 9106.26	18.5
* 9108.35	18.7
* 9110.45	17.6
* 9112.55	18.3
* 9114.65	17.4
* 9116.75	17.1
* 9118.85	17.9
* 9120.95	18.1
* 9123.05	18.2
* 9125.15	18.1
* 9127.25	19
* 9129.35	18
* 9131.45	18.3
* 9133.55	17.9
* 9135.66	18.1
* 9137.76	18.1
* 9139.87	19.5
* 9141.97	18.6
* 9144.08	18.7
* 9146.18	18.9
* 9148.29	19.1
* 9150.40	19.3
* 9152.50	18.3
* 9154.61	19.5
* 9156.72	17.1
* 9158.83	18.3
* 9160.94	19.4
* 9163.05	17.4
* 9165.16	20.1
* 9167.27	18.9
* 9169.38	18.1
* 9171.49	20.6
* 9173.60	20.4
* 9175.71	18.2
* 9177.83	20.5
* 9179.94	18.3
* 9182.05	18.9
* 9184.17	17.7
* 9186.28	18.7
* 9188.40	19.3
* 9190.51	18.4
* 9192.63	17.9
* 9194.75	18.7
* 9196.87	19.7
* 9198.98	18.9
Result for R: 0.03 mag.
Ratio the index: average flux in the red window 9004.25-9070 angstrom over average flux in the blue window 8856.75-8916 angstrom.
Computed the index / 1.00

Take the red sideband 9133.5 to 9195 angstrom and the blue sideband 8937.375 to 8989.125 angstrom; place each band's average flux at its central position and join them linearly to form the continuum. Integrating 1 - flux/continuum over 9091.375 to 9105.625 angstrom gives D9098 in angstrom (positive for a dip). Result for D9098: 0.4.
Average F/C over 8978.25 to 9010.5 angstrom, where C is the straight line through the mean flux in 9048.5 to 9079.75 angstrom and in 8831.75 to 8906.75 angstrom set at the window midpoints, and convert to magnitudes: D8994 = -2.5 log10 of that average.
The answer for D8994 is -0.01 mag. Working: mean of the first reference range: 18.8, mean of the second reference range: 18.6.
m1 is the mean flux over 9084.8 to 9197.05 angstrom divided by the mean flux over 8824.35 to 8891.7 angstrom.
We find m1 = 1.0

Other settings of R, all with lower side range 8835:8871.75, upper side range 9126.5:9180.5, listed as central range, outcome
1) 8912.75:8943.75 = -0.01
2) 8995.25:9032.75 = -0.01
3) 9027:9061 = -0.01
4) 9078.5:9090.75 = 0.03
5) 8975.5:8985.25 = -0.02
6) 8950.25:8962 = -0.03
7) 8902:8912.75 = -0.05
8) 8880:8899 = -0.02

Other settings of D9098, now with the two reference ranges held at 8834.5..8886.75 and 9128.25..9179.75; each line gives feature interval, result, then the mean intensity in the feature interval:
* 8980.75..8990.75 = -0.38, 19.5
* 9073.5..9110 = 0.96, 18.3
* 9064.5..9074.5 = -0.09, 19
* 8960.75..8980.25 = -0.78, 19.5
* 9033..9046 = -0.24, 19.1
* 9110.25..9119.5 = 0.56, 17.6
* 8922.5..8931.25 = -0.09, 19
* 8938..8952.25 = -0.12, 18.9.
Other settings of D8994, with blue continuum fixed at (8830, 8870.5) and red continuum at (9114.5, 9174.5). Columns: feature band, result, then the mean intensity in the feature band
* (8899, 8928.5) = -0.019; 18.9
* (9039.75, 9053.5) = -0.029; 19.1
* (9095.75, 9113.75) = 0.019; 18.3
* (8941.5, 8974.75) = -0.041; 19.3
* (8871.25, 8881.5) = -0.061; 19.7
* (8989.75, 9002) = 0.002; 18.6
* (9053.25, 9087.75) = 0.003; 18.5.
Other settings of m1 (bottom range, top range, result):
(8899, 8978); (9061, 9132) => 0.96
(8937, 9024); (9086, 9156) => 0.96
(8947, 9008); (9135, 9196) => 0.98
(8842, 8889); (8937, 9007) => 1.02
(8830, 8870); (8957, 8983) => 1.04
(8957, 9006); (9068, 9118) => 0.96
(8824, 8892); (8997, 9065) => 0.99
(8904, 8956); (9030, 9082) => 0.99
